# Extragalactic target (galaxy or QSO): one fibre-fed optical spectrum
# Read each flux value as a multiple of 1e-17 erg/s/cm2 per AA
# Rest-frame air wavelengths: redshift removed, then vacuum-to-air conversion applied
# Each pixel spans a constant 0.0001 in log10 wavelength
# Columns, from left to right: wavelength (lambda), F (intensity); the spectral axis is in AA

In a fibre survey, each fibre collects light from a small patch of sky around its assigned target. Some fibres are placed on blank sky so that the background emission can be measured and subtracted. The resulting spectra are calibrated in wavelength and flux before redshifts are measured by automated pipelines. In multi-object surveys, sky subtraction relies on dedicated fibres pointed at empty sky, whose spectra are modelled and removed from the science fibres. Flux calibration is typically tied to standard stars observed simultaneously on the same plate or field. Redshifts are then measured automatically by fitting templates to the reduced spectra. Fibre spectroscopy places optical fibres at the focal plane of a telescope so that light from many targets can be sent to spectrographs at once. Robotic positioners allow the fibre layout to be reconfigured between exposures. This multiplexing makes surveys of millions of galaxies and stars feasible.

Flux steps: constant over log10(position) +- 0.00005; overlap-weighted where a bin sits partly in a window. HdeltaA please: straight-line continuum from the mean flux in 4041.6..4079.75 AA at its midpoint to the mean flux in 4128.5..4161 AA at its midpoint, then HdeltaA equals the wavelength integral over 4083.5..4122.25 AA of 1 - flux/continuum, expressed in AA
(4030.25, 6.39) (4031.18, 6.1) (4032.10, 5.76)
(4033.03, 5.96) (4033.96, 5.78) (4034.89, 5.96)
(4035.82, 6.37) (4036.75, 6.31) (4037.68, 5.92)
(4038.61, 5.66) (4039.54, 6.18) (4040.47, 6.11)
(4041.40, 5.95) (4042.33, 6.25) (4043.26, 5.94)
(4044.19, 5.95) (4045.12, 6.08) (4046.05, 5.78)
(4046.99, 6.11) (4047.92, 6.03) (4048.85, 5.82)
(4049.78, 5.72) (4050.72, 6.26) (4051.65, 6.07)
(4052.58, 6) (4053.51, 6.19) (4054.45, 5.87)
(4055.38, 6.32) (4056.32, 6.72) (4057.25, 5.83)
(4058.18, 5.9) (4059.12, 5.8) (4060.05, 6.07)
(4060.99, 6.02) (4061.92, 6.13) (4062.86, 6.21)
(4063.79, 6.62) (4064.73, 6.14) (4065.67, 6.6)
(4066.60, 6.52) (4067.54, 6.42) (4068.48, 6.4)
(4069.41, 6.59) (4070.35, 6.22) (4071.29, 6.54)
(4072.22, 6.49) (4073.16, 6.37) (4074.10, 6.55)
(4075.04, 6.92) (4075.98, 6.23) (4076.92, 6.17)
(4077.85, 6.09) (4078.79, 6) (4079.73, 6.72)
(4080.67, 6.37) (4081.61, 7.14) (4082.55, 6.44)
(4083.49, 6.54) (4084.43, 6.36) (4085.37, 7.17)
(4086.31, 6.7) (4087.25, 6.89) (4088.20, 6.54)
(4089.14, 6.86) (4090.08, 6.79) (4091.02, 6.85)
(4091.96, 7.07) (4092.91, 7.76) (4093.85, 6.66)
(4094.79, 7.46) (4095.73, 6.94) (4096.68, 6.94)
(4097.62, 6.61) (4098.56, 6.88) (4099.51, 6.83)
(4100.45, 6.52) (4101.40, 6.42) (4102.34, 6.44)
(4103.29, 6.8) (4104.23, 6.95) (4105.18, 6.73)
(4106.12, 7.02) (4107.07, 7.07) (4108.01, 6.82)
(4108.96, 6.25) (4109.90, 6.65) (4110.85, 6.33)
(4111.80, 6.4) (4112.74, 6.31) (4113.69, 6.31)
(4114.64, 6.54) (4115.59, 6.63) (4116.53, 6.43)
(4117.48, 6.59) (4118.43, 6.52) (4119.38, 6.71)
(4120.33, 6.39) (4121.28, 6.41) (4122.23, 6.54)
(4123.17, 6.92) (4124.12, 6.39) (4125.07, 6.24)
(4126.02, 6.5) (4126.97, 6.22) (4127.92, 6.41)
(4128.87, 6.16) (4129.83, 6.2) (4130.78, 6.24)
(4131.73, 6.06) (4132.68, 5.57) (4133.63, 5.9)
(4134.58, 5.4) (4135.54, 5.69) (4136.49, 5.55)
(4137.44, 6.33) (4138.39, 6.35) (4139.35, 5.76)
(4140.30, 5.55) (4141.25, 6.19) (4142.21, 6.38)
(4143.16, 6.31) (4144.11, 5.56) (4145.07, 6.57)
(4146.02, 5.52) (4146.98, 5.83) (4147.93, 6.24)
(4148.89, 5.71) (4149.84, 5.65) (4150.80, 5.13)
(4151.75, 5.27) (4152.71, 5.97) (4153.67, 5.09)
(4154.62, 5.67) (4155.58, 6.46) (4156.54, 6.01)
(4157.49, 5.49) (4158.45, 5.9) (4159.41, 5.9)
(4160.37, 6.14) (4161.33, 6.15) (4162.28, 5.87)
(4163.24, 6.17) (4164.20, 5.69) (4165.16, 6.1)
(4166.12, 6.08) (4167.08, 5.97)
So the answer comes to -4.3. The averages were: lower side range 6.2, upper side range 5.87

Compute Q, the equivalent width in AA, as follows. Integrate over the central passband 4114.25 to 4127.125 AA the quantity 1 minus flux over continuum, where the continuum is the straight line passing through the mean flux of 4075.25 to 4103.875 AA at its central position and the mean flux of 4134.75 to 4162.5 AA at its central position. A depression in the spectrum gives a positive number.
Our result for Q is -0.5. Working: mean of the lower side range 6.71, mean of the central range 6.51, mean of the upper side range 5.87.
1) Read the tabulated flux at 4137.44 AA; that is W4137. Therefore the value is 6.33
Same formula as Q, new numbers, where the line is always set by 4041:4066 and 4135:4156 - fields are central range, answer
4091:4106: -2.26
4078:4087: -0.87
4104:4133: -2.69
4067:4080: -0.80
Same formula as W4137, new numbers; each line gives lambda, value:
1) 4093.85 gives 6.66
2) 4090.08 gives 6.79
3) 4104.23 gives 6.95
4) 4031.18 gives 6.1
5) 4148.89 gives 5.71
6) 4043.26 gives 5.94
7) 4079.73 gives 6.72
